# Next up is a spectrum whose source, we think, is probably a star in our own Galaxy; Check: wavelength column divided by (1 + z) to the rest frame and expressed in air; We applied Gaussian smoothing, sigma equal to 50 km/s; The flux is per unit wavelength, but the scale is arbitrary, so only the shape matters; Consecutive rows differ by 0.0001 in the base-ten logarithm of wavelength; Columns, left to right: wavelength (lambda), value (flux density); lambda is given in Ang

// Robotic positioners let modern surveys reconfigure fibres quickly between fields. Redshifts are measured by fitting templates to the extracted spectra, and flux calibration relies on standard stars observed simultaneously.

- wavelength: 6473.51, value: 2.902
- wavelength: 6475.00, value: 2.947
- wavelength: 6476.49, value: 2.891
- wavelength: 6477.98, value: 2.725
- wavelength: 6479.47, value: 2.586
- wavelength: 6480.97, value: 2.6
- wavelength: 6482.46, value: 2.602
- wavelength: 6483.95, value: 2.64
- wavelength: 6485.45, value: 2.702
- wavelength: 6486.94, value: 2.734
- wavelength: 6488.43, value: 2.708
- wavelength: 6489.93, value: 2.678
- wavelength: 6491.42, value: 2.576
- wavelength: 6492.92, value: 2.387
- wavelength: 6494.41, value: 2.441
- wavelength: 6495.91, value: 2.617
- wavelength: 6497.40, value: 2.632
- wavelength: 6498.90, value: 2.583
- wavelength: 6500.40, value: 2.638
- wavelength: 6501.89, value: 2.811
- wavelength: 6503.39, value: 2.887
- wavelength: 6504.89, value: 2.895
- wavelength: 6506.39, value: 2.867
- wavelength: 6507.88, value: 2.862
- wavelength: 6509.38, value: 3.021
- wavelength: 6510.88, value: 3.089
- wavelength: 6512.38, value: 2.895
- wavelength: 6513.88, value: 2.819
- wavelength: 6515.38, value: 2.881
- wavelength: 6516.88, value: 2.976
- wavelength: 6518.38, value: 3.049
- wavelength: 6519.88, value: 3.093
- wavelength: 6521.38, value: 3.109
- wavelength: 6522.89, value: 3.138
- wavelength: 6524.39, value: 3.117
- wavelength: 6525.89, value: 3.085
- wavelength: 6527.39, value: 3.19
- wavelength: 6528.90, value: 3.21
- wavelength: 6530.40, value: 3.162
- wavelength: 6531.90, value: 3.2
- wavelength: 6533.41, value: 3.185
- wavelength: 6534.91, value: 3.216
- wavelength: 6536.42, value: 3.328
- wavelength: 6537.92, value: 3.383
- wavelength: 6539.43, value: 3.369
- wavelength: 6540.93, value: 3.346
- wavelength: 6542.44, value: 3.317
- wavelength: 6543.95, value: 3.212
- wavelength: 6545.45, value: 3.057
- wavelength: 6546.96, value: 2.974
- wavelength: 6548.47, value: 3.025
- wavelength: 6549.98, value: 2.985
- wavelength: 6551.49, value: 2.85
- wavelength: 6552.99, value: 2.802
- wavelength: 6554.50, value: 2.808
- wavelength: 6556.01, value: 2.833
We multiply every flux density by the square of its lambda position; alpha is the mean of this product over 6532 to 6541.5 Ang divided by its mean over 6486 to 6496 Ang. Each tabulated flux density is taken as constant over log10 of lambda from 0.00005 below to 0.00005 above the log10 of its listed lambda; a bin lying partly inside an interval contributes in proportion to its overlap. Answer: 1.29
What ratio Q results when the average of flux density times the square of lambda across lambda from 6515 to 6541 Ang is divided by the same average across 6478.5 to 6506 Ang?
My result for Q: 1.21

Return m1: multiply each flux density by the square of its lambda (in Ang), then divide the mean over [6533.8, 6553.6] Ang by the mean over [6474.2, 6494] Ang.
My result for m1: 1.20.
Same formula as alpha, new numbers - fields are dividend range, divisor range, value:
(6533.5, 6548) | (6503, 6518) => 1.12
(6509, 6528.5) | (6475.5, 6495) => 1.16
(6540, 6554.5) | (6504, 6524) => 1.04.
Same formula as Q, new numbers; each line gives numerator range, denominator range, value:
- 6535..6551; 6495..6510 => 1.16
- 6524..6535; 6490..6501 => 1.25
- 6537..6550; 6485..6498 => 1.25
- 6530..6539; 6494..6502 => 1.26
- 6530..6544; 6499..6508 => 1.18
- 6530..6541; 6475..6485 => 1.24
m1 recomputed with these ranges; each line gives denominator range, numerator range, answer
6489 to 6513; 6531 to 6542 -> 1.21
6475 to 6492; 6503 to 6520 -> 1.10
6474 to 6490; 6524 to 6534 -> 1.18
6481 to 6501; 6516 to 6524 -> 1.19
